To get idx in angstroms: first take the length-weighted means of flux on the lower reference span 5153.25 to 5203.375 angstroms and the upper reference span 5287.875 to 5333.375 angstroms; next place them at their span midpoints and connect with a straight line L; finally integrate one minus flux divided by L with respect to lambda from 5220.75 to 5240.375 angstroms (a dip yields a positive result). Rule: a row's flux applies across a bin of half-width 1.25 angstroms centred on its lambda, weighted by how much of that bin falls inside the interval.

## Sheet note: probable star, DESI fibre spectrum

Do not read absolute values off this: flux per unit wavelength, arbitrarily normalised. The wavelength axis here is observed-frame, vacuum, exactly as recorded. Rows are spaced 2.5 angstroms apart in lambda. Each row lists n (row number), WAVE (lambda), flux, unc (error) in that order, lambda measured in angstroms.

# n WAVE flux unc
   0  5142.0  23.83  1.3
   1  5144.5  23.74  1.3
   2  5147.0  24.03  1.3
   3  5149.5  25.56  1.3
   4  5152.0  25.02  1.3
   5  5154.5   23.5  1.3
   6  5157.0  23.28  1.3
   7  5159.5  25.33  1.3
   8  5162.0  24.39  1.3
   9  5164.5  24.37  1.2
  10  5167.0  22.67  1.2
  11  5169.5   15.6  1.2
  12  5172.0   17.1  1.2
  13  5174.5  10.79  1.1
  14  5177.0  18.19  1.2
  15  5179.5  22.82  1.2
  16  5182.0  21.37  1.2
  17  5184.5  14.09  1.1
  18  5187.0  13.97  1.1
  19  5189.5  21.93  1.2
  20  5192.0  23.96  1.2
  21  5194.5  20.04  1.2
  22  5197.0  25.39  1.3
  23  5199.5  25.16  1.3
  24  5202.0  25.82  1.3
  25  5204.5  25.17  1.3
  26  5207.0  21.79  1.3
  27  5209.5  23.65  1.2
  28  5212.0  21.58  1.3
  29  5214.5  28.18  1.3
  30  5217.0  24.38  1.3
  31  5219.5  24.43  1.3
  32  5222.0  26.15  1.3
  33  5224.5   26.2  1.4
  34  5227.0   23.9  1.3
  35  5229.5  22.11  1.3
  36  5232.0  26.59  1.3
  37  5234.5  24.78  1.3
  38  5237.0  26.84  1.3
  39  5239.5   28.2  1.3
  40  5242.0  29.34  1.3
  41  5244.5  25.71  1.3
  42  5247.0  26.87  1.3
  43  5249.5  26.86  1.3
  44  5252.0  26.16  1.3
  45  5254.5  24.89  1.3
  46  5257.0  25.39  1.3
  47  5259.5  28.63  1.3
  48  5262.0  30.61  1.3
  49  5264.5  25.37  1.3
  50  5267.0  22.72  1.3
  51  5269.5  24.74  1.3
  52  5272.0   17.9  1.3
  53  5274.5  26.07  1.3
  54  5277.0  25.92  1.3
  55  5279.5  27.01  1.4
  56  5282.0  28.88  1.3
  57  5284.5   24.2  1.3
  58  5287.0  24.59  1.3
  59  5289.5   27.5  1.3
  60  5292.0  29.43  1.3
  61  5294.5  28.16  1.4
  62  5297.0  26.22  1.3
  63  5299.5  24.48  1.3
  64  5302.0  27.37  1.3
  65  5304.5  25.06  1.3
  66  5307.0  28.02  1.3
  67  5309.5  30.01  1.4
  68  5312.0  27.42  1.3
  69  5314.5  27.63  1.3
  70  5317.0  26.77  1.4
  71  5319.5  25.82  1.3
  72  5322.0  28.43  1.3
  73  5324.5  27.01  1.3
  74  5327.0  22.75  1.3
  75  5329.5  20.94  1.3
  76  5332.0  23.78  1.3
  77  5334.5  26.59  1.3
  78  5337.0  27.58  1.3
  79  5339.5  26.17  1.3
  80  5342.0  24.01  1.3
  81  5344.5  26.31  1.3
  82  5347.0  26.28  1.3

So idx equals -2.02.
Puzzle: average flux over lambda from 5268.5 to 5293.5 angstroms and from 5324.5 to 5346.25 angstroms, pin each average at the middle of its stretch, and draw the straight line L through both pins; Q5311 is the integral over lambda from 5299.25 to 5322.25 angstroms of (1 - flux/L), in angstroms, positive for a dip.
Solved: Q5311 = -1.73 angstroms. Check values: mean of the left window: 25.7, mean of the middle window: 27.2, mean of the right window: 24.9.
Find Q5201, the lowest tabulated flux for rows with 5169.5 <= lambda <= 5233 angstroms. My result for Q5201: 10.79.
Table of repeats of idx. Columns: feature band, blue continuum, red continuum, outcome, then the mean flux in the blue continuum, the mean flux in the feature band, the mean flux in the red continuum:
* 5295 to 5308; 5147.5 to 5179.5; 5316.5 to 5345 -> -0.81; 21.4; 26.3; 25.5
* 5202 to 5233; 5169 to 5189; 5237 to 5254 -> -2.45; 17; 24.5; 27.1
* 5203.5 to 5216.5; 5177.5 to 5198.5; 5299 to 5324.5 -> -1.47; 20.4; 24.1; 27.2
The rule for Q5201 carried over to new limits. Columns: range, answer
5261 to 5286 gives 17.9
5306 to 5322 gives 25.82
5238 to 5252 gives 25.71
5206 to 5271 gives 21.58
